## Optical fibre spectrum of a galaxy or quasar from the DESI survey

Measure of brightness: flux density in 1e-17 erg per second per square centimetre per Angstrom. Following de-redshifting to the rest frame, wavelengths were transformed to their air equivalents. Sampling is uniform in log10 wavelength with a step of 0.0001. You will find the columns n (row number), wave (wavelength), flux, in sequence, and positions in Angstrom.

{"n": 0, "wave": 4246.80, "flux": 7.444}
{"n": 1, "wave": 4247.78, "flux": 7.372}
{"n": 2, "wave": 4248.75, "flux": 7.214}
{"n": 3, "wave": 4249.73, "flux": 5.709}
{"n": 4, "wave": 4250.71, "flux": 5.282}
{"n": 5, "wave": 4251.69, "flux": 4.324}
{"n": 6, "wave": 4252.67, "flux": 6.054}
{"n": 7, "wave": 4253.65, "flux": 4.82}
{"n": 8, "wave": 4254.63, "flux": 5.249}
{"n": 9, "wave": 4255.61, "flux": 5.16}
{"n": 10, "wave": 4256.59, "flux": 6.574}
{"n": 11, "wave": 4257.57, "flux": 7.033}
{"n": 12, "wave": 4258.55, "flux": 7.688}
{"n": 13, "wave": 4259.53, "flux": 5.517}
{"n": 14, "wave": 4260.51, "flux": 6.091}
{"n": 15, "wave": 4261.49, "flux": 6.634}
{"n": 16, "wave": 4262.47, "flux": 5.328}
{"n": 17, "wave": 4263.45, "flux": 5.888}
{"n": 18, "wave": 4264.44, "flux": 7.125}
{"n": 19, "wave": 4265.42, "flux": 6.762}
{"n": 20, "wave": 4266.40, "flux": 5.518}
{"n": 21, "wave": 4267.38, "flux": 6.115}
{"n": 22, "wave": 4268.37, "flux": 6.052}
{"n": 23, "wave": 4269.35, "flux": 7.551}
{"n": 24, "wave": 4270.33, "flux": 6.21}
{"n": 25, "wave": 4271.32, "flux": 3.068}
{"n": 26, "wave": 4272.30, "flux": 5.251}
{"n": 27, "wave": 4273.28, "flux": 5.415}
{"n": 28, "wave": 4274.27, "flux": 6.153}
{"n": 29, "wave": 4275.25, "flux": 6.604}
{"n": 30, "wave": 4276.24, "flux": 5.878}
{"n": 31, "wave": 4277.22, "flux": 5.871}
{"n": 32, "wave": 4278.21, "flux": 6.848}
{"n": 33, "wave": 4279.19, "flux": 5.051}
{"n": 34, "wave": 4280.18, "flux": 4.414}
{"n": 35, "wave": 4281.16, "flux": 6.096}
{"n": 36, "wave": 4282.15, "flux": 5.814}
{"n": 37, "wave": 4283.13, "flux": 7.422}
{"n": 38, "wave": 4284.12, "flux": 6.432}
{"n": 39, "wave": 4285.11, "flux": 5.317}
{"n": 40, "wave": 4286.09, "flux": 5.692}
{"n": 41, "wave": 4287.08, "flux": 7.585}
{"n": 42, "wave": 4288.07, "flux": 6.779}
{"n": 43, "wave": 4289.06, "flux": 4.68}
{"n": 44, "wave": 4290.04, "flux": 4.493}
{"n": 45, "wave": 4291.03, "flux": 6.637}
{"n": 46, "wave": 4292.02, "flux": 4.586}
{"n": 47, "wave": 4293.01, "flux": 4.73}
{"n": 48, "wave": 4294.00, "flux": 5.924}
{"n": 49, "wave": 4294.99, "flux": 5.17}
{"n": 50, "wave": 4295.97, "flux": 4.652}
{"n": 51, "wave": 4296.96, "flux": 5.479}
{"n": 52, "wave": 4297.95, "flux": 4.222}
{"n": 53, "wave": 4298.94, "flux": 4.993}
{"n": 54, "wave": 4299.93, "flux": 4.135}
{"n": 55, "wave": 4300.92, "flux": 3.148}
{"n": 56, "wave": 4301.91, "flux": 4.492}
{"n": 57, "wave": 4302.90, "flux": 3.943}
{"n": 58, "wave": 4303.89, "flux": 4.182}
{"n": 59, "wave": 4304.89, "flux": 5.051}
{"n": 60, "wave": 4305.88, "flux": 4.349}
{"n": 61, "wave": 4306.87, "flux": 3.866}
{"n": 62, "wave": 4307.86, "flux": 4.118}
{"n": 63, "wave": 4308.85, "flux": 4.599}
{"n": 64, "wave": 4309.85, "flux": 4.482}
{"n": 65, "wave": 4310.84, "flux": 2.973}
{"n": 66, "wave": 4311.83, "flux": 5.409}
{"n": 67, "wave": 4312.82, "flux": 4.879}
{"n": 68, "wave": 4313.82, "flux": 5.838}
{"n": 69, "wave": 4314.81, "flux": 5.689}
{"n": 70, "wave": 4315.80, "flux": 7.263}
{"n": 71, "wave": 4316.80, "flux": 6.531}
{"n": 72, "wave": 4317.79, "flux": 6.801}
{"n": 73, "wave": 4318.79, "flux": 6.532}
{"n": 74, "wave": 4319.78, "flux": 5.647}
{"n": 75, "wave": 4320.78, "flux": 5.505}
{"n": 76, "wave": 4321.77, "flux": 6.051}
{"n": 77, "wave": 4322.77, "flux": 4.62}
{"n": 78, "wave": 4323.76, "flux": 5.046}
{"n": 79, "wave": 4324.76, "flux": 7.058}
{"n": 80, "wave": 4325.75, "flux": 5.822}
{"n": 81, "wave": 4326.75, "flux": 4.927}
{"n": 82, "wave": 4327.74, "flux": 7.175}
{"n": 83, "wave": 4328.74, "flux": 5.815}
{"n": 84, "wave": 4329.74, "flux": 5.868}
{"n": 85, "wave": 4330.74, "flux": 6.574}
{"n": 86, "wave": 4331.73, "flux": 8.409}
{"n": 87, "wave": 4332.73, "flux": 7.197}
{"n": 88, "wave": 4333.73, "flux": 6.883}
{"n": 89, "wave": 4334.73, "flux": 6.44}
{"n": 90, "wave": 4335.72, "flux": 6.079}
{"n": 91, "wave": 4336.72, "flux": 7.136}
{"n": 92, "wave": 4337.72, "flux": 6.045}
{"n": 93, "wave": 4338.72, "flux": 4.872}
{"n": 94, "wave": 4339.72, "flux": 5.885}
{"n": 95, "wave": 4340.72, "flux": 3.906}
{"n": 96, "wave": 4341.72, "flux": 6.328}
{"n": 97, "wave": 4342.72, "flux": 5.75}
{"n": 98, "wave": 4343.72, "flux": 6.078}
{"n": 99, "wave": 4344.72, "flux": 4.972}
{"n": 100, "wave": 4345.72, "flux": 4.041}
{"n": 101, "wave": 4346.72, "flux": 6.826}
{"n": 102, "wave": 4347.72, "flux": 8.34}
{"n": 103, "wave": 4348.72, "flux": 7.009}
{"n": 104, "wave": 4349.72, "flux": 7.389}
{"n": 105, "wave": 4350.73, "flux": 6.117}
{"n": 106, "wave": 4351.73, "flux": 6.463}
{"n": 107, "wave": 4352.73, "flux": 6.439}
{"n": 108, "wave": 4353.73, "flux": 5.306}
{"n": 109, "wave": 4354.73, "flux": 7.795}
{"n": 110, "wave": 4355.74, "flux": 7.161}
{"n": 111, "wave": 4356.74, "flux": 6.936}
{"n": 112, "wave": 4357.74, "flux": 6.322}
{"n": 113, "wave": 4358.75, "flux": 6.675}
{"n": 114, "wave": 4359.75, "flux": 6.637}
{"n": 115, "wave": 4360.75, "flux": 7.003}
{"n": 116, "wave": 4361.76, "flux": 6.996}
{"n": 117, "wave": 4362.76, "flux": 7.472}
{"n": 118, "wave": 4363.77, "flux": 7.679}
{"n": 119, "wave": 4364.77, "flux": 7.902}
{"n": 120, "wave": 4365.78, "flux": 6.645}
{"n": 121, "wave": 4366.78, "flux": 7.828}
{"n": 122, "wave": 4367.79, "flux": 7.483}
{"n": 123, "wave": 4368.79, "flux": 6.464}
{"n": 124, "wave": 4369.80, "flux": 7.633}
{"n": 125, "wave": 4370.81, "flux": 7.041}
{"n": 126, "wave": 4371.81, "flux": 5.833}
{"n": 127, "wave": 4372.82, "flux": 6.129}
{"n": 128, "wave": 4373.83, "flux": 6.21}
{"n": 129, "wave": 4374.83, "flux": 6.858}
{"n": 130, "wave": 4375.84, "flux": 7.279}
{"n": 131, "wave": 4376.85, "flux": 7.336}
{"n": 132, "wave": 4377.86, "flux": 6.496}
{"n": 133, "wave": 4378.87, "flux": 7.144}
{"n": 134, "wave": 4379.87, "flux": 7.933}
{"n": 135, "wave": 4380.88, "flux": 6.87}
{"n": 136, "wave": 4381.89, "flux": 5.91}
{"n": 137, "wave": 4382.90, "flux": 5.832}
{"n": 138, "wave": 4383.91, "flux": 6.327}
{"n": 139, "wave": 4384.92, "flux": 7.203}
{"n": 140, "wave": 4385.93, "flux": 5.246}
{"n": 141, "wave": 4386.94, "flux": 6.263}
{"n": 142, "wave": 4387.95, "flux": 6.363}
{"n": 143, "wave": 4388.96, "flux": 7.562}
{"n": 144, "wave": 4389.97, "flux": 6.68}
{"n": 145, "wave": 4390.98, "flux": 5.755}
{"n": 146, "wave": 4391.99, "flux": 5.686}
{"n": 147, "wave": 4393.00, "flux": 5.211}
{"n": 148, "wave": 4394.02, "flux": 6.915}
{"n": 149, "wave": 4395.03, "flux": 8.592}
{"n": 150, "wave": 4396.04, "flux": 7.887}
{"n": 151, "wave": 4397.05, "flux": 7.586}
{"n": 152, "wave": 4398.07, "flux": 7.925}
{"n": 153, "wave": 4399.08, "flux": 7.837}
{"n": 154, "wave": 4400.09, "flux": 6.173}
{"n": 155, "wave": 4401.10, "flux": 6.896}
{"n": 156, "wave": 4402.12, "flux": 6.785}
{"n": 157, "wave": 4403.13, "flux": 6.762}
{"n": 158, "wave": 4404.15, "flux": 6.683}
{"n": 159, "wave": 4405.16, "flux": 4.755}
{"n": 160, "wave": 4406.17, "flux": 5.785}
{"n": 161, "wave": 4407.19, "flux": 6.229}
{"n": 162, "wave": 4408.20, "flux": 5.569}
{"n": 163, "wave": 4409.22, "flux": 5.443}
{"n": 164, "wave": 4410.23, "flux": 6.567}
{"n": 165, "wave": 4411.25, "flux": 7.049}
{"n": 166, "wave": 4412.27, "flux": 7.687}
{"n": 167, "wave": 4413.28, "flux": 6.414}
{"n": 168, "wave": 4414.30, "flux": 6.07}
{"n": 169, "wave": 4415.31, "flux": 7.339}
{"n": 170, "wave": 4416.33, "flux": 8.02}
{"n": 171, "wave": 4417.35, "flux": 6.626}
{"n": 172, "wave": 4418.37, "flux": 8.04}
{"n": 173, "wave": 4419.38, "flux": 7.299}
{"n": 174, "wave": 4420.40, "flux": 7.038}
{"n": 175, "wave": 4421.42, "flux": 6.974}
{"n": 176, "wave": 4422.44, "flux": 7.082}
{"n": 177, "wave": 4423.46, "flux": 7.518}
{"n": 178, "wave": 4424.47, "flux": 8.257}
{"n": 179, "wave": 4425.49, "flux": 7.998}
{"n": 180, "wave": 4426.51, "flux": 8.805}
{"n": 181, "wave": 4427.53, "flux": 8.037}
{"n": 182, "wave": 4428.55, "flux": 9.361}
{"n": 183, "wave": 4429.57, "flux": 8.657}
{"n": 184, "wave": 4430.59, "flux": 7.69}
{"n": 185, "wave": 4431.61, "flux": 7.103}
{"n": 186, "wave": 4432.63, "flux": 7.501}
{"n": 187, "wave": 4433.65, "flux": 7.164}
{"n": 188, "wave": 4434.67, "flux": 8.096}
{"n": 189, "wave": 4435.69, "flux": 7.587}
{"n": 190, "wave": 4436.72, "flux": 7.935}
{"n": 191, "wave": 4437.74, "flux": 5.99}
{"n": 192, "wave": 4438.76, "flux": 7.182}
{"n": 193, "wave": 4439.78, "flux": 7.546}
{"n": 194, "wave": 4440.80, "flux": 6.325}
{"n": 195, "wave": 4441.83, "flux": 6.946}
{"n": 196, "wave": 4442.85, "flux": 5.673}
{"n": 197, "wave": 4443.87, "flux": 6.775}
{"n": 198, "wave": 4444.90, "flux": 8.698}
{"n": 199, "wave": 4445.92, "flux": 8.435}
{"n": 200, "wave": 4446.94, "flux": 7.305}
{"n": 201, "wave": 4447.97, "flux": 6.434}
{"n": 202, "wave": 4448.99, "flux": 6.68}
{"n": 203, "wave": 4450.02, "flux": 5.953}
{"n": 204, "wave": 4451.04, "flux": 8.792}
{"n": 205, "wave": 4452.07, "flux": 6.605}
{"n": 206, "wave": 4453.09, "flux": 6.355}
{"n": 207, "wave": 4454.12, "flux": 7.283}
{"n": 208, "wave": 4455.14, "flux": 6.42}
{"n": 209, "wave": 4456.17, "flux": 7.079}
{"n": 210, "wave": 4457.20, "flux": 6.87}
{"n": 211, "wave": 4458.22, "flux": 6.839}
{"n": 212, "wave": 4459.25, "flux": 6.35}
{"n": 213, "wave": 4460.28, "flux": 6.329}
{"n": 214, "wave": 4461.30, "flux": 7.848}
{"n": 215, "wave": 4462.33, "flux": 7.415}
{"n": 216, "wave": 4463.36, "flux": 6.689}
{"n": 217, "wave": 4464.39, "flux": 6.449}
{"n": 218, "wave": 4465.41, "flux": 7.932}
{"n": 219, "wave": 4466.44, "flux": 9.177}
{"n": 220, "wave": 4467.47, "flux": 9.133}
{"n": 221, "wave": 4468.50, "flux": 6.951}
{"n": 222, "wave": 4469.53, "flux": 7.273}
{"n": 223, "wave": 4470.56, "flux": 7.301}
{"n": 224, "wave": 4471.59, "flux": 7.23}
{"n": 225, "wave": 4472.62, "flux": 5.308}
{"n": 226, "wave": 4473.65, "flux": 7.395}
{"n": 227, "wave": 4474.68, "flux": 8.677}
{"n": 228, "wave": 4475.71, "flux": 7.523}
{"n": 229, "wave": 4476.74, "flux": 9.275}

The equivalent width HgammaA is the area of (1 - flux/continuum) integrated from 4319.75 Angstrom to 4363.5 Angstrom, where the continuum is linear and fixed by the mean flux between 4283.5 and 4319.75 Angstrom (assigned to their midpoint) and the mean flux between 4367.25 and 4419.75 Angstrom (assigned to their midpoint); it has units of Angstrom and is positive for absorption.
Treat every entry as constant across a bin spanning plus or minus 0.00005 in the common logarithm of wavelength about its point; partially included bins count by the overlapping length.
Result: -3.45 Angstrom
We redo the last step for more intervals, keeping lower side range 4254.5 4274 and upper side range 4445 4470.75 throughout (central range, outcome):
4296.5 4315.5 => 5.26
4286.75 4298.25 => 1.48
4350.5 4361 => -0.06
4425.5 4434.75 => -1.30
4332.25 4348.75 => 1.06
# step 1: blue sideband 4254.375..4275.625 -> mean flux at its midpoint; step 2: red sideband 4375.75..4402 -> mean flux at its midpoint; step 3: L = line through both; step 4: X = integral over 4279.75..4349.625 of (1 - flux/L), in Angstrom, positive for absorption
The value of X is 8.2 Angstrom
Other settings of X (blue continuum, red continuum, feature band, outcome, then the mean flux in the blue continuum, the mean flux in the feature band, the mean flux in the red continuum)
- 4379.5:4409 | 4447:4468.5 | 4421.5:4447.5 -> -2.4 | 6.58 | 7.57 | 7.13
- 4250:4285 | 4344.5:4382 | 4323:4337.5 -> 0.2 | 5.91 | 6.42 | 6.83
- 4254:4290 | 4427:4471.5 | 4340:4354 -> 1.0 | 6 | 6.08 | 7.3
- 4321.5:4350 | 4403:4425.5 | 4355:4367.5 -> -1.5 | 6.15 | 7.12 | 6.81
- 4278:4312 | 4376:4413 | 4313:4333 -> -2.5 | 5.06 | 6.19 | 6.64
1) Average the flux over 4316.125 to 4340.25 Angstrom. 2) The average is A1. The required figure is 6.21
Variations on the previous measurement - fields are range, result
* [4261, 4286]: 5.95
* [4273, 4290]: 5.97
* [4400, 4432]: 7.1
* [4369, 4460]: 6.98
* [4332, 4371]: 6.6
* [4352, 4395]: 6.74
